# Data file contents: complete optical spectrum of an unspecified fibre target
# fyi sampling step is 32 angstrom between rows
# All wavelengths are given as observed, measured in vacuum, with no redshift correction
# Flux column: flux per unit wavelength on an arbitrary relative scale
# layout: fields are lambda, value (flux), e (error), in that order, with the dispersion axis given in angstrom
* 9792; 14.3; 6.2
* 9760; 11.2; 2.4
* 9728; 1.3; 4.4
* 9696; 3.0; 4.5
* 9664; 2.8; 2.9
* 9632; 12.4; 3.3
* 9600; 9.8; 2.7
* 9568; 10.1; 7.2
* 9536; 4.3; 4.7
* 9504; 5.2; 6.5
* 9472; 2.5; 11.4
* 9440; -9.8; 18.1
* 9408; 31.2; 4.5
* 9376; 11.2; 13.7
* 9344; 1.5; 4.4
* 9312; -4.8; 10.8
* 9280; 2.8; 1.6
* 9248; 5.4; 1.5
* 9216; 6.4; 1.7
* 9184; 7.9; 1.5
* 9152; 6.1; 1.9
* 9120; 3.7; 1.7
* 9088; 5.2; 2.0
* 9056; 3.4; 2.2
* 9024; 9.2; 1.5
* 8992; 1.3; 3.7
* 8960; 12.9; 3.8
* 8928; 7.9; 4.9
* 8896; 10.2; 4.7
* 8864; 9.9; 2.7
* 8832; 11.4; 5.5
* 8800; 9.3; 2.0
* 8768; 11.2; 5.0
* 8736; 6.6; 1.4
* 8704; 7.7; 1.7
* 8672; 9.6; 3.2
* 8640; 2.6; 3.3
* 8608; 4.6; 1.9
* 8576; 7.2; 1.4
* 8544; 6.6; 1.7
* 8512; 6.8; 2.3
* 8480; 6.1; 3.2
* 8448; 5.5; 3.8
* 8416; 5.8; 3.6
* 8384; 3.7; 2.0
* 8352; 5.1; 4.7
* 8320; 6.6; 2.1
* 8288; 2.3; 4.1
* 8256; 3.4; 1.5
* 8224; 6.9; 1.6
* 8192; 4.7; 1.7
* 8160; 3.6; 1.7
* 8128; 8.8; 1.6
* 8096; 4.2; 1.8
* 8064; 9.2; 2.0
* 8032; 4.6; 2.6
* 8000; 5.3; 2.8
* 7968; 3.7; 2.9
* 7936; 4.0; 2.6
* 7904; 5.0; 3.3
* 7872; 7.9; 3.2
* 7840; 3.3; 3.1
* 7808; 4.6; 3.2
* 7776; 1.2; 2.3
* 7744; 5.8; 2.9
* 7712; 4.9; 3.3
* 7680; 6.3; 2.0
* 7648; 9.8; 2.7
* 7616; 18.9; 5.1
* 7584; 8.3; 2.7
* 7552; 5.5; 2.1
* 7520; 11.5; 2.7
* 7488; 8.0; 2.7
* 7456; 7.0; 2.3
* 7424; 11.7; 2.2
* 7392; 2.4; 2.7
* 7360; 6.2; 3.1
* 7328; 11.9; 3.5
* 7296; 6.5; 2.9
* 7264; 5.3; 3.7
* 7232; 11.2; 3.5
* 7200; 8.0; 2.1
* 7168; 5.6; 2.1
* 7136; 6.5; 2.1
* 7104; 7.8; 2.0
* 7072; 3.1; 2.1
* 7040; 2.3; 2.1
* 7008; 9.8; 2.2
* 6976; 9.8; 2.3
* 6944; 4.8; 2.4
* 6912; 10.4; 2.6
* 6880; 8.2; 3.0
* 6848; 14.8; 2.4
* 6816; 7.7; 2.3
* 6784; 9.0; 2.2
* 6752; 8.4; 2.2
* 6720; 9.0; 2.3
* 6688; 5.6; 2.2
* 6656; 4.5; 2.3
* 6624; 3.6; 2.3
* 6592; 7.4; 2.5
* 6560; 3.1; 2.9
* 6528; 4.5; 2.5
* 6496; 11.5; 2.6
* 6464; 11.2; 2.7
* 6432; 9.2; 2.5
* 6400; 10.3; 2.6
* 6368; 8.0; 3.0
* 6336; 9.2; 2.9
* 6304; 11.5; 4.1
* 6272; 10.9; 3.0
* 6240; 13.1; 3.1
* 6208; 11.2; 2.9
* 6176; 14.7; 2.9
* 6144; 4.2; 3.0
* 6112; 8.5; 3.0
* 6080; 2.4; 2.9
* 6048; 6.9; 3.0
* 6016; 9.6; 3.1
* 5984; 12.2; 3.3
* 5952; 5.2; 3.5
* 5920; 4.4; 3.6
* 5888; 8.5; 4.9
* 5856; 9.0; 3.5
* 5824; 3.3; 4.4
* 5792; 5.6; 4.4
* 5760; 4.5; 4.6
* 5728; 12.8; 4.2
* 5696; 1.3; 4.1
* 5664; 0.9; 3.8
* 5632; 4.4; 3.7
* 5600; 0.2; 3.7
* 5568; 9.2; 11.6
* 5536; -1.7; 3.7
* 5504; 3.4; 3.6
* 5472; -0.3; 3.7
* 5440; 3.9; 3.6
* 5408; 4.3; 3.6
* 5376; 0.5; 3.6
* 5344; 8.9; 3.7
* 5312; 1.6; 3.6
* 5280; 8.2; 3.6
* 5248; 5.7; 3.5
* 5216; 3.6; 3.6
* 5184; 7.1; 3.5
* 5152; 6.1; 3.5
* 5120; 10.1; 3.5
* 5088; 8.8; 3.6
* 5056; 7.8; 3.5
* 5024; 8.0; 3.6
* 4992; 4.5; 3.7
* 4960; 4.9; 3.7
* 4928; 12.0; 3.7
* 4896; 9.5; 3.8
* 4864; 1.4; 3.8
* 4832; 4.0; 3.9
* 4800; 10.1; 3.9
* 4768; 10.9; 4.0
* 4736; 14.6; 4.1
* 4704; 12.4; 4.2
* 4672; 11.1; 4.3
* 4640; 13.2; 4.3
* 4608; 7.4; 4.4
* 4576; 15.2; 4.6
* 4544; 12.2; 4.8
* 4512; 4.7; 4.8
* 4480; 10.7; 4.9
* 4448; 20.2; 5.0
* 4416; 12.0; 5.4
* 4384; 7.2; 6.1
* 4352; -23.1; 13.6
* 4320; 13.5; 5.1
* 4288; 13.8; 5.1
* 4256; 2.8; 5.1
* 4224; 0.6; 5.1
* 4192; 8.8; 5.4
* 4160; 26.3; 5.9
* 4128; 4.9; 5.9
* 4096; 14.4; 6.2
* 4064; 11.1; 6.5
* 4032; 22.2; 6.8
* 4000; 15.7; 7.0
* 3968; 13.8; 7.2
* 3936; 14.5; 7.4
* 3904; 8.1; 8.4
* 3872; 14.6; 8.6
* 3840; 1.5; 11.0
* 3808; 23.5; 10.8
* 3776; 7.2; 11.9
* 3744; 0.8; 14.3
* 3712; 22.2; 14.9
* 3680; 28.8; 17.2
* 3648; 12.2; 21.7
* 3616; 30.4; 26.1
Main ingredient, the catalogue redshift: 1.52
